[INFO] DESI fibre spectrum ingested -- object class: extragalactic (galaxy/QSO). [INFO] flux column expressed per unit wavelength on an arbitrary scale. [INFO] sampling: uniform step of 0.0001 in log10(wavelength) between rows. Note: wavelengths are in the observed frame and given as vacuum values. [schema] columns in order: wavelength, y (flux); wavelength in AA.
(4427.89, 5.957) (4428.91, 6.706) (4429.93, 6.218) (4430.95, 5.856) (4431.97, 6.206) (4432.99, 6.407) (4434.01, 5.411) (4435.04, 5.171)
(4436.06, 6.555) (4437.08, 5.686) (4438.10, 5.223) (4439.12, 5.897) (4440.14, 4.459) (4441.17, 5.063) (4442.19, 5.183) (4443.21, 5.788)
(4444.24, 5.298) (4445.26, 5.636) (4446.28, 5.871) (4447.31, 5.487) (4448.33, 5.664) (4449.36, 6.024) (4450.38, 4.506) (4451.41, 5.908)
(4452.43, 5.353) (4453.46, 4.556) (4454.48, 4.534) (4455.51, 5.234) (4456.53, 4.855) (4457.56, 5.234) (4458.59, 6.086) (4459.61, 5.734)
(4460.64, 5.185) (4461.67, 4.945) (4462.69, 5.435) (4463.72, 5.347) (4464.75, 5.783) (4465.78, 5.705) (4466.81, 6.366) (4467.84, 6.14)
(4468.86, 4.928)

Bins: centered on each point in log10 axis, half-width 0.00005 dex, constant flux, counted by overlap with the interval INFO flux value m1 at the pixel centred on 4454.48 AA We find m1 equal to 4.534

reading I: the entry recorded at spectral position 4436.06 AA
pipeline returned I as 6.555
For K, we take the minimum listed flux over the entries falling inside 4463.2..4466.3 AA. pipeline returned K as 5.347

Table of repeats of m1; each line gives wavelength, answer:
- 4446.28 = 5.871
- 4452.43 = 5.353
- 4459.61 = 5.734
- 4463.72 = 5.347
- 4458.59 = 6.086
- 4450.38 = 4.506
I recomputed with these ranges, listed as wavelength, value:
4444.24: 5.298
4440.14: 4.459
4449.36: 6.024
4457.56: 5.234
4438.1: 5.223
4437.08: 5.686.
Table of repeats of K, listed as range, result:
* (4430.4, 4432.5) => 5.856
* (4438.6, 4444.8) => 4.459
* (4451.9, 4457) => 4.534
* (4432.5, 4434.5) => 5.411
